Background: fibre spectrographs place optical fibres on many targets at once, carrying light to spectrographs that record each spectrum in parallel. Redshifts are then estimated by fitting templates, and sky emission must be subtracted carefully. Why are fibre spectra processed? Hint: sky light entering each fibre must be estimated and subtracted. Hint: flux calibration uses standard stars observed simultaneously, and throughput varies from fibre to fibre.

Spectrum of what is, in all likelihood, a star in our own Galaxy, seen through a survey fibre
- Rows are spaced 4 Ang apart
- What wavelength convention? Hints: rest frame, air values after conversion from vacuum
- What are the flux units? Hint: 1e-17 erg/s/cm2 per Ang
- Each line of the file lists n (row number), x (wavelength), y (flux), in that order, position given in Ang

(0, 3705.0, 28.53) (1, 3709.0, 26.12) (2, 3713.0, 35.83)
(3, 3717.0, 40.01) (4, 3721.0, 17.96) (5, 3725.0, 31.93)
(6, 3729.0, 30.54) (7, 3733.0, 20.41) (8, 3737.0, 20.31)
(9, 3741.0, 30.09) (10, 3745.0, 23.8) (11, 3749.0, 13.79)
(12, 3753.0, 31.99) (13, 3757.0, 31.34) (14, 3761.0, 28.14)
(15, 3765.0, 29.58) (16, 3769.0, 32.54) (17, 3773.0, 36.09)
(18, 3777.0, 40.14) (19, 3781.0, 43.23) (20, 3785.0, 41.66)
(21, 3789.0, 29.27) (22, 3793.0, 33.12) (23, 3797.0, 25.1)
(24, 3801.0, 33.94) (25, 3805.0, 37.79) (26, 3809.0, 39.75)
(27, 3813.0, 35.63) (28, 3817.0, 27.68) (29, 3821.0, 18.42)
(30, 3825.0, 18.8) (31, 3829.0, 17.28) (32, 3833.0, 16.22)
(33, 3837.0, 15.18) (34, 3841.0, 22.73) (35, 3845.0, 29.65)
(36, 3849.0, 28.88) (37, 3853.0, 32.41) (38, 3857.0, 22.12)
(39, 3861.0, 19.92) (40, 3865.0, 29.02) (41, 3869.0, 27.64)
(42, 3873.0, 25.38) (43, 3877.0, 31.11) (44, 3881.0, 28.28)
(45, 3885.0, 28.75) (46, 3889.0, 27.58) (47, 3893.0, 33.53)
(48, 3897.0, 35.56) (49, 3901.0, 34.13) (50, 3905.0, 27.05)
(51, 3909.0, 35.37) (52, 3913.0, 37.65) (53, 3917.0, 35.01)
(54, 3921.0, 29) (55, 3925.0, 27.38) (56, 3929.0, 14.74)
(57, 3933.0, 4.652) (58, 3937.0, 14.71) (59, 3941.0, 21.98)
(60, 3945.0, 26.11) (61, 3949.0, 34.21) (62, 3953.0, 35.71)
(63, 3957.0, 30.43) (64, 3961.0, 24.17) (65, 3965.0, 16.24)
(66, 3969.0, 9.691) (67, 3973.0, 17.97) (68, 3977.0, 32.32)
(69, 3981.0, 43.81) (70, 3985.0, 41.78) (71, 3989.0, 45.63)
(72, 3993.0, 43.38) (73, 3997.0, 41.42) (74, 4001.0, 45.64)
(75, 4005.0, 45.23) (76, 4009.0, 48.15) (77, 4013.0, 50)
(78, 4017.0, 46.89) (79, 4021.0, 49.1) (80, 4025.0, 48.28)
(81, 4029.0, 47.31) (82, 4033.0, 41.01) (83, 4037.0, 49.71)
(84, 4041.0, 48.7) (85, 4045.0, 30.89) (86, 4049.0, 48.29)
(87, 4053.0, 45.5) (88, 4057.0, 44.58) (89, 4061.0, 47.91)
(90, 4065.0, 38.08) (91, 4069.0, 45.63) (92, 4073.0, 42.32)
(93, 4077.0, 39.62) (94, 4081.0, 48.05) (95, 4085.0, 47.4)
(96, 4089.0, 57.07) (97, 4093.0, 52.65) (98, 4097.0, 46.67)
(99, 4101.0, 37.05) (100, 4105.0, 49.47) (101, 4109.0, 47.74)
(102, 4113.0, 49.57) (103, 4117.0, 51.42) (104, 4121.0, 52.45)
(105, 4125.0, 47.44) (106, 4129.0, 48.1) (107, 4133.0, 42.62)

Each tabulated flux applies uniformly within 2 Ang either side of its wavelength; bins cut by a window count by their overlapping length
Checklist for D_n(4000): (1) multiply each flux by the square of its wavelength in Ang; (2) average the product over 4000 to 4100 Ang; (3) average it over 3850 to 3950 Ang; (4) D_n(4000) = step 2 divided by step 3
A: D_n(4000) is 1.82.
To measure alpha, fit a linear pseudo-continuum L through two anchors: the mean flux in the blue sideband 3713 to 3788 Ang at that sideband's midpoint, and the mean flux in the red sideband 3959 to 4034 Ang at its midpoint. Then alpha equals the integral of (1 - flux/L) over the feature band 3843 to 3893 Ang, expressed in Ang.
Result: 9.6 Ang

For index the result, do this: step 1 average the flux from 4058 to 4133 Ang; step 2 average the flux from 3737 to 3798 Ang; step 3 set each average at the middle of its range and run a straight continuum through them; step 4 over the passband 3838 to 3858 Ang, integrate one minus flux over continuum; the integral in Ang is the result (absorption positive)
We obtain 4.68 Ang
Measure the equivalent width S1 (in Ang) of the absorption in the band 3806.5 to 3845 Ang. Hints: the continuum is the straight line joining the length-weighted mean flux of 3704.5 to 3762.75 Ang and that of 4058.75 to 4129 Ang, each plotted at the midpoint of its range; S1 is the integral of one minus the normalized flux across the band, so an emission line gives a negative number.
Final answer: 9.8 Ang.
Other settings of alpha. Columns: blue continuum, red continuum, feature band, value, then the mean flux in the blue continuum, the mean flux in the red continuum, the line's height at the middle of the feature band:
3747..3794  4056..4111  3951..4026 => 8.2 Ang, 32.6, 46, 42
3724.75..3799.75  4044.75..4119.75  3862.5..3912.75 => 8.3 Ang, 30.2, 46.2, 36.4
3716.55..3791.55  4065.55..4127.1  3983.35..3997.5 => -0.4 Ang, 30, 47.4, 42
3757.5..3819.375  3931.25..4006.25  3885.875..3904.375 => -0.2 Ang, 34.1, 30.2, 31.8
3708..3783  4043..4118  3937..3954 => 5.2 Ang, 29.7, 45.7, 39.3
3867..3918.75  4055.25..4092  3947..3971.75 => 7.9 Ang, 31.3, 45.8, 36.6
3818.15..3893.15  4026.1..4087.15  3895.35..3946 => 7.1 Ang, 24.7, 44.4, 31.1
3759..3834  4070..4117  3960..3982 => 9.5 Ang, 31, 47.2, 40.5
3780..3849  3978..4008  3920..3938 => 9.6 Ang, 28.4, 43.6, 38.1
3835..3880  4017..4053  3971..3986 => 2.3 Ang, 25.9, 45.5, 39.3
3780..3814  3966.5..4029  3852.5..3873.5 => 6.4 Ang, 35.3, 40.6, 37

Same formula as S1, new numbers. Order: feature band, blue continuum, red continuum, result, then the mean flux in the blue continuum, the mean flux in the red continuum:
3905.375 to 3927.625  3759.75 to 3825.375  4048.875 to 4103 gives 3.74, 32.8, 45.7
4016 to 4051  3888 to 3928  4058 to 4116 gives -2.92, 31.9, 46.4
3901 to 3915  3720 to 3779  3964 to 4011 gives 0.05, 28.1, 36.4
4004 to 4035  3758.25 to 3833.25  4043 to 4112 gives -3.44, 31.1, 45.3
